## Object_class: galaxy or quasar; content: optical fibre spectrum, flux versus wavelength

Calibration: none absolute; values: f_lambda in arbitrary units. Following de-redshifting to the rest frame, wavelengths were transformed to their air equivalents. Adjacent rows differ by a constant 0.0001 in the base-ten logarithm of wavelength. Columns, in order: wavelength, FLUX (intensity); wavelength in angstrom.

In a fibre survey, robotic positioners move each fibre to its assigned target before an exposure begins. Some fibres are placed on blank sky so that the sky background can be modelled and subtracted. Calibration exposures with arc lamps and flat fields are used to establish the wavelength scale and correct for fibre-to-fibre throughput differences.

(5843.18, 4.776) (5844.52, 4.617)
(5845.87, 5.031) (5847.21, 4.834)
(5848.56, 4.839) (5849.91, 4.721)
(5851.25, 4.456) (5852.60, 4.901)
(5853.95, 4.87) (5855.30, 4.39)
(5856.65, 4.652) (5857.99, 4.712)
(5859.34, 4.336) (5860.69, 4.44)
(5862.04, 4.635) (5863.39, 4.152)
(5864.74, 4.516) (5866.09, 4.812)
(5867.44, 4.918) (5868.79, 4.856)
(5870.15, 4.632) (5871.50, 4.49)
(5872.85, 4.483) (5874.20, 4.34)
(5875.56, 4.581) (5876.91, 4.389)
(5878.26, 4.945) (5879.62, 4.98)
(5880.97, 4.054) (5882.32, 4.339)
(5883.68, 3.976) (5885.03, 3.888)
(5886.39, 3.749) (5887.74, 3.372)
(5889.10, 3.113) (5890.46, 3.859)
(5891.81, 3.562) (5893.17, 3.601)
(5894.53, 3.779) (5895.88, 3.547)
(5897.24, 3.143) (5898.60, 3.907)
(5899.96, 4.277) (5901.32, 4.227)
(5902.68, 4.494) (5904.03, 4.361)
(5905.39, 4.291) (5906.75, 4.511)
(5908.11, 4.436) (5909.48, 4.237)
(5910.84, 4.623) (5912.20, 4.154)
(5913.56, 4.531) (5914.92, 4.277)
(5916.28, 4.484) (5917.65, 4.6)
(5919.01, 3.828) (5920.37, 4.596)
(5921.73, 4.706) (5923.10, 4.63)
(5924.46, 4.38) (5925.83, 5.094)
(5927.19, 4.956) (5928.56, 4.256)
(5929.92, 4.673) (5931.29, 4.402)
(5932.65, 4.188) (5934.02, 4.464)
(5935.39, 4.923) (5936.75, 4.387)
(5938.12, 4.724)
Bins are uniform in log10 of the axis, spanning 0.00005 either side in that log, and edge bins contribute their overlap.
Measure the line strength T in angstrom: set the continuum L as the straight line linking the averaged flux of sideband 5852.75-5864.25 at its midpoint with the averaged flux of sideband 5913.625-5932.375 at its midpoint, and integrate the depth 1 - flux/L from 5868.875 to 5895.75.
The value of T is 2.48 angstrom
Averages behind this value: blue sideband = 4.54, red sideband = 4.52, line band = 4.12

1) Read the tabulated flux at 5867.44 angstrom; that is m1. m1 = 4.918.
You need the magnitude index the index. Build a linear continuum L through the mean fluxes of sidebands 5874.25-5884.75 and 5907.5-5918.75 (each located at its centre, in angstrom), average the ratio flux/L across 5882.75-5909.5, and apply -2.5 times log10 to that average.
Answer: 0.13 mag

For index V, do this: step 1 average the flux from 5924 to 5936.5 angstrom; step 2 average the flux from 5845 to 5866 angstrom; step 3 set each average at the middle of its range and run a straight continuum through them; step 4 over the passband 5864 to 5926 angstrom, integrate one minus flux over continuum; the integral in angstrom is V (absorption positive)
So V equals 4.6 angstrom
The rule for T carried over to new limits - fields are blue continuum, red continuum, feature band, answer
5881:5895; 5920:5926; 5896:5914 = -0.2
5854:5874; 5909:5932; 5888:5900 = 2.5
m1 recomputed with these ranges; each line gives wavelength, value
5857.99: 4.712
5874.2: 4.34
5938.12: 4.724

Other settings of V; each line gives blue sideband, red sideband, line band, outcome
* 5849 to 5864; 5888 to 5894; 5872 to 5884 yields -1.7 angstrom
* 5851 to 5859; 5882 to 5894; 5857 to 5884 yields -2.2 angstrom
